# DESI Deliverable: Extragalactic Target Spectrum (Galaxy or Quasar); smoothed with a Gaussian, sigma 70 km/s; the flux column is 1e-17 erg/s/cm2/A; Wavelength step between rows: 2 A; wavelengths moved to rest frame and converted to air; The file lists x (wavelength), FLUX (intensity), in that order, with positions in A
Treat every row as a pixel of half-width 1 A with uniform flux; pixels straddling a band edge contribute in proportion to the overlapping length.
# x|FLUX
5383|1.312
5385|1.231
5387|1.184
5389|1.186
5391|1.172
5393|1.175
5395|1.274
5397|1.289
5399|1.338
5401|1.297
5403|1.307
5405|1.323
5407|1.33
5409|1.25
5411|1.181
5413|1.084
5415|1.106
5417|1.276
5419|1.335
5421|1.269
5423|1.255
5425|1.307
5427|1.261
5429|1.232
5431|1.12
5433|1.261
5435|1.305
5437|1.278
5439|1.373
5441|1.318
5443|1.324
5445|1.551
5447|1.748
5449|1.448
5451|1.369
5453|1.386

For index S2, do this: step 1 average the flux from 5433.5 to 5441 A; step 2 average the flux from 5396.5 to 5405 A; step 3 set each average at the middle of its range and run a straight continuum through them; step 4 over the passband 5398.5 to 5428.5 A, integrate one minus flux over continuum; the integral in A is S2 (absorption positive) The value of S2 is 1.2 A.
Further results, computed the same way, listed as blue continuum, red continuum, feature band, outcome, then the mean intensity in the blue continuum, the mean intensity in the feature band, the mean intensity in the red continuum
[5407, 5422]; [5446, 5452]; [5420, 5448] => 1.29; 1.22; 1.33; 1.52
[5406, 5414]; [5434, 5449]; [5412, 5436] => 1.25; 1.21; 1.23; 1.42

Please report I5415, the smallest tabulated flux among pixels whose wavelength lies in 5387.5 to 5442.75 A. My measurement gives 1.084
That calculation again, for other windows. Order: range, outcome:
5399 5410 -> 1.25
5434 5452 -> 1.278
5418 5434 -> 1.12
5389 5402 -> 1.172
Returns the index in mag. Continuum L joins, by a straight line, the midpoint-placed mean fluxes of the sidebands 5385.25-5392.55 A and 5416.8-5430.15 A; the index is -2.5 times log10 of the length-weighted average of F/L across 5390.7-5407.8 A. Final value -0.06 mag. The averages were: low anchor 1.19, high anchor 1.27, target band 1.28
